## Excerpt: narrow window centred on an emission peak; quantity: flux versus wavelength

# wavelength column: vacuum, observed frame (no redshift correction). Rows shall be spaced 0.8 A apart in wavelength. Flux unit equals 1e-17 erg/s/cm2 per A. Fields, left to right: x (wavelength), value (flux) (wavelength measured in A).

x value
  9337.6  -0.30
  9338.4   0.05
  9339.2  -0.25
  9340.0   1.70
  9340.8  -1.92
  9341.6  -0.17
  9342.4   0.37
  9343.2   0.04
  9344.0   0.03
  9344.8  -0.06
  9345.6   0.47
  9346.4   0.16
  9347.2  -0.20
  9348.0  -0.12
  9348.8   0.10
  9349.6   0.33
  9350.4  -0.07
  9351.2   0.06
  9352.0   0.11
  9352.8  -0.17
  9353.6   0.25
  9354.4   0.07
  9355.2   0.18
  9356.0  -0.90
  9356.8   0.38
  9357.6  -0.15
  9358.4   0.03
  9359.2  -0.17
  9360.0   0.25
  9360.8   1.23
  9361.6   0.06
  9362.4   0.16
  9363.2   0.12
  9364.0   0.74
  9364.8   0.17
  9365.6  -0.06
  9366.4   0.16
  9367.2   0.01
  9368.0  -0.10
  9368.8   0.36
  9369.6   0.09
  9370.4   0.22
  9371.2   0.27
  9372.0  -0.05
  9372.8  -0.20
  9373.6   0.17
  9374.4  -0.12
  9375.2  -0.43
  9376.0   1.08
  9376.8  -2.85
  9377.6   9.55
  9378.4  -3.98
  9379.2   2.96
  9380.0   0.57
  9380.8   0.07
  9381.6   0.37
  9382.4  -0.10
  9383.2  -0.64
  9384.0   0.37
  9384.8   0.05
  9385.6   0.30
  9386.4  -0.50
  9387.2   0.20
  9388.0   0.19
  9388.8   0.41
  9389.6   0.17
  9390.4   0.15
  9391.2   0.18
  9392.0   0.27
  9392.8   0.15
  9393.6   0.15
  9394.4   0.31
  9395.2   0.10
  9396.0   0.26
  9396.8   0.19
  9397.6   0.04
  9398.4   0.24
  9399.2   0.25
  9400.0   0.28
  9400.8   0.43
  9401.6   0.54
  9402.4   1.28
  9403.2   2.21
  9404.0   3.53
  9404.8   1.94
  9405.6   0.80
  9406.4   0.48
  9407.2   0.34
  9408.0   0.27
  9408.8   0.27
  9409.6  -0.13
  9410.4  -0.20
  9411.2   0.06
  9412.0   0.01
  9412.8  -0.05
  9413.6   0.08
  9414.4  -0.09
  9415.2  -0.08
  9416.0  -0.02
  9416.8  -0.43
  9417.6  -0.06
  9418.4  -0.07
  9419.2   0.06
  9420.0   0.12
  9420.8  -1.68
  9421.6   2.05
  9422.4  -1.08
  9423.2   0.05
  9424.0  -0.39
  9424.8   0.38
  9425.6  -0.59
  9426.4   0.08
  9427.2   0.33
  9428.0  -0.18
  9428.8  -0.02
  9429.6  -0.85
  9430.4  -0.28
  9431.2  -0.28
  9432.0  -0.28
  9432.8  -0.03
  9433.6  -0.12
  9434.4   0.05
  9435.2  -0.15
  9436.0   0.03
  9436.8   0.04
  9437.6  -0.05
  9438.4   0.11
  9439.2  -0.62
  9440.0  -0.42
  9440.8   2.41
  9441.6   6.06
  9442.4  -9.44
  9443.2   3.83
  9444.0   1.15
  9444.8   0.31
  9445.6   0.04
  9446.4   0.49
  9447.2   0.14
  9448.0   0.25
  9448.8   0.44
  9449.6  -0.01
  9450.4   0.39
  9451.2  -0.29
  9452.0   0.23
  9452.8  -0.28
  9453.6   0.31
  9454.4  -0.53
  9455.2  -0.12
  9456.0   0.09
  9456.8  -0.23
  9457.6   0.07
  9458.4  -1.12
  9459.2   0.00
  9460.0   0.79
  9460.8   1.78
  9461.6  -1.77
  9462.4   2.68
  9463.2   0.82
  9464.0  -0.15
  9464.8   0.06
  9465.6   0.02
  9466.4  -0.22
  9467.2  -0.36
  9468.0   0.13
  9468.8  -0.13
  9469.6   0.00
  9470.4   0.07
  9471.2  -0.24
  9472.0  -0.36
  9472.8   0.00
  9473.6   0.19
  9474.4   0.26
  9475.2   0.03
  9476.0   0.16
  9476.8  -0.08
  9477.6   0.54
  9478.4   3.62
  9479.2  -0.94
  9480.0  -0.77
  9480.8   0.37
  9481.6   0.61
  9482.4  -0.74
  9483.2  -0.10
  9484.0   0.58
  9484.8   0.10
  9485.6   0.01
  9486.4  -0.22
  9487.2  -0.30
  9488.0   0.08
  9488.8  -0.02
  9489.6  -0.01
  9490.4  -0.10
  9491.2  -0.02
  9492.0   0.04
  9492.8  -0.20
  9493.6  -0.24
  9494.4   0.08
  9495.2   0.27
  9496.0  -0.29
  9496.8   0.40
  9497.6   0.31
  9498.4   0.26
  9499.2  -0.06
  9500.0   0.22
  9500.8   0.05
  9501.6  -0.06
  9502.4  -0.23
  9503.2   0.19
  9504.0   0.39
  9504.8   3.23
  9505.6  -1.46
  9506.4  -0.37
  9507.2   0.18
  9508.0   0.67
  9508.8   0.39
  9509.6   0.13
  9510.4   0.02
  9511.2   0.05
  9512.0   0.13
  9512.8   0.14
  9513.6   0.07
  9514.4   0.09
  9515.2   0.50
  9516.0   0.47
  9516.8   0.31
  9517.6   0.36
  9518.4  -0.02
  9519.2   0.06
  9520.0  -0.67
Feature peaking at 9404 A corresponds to [O III] 5007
